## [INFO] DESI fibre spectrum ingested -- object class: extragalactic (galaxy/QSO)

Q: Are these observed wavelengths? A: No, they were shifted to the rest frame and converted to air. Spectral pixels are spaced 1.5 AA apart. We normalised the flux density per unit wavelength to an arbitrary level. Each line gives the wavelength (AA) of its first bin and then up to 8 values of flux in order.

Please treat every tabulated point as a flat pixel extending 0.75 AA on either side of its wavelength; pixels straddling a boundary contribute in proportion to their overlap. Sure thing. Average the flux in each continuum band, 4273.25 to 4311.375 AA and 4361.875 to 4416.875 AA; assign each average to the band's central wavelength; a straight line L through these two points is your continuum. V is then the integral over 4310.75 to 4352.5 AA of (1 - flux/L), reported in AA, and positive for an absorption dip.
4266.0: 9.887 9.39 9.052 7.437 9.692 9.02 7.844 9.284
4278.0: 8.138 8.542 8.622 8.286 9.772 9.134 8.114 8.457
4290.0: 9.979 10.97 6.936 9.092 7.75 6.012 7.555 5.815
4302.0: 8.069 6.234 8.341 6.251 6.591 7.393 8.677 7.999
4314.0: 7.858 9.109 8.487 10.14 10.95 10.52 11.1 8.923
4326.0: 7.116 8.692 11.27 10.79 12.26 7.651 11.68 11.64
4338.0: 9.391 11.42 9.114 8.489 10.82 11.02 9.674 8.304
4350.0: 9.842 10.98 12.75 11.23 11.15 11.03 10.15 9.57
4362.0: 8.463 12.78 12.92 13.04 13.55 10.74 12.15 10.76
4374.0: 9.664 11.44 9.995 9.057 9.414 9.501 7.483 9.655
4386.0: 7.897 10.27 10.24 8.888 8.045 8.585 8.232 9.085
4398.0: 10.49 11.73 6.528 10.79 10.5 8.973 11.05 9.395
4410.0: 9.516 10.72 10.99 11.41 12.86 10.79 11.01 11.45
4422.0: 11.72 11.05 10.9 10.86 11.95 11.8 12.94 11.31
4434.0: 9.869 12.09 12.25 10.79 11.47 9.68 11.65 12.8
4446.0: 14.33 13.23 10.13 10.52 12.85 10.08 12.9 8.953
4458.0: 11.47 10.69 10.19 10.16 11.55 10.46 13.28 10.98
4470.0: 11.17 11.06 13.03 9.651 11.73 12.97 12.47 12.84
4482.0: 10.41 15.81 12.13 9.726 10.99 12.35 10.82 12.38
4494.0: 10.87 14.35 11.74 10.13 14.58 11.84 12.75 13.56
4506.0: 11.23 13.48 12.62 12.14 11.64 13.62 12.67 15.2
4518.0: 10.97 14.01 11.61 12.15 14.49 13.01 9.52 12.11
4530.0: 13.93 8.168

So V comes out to -4.0 AA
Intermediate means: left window 8.09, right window 10.2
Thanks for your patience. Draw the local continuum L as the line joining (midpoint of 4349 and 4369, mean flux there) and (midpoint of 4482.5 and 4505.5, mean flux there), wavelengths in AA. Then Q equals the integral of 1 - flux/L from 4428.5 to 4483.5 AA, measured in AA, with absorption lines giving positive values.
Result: 1.9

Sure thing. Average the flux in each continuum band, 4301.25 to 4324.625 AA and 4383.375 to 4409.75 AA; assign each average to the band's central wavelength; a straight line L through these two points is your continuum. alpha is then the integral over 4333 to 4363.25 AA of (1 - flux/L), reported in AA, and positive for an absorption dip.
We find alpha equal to -4.70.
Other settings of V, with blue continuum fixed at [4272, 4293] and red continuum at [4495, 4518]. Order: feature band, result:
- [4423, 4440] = 0.0 AA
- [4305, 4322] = 1.7 AA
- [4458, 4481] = 1.2 AA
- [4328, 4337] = -1.0 AA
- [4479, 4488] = 0.1 AA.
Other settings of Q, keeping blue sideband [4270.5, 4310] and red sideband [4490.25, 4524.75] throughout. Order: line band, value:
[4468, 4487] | 0.1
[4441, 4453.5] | -0.6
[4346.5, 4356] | -1.2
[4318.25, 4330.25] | -1.4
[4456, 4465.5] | 0.9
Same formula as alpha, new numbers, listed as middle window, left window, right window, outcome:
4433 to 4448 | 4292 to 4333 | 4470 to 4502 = -0.96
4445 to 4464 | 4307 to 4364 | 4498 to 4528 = 0.56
